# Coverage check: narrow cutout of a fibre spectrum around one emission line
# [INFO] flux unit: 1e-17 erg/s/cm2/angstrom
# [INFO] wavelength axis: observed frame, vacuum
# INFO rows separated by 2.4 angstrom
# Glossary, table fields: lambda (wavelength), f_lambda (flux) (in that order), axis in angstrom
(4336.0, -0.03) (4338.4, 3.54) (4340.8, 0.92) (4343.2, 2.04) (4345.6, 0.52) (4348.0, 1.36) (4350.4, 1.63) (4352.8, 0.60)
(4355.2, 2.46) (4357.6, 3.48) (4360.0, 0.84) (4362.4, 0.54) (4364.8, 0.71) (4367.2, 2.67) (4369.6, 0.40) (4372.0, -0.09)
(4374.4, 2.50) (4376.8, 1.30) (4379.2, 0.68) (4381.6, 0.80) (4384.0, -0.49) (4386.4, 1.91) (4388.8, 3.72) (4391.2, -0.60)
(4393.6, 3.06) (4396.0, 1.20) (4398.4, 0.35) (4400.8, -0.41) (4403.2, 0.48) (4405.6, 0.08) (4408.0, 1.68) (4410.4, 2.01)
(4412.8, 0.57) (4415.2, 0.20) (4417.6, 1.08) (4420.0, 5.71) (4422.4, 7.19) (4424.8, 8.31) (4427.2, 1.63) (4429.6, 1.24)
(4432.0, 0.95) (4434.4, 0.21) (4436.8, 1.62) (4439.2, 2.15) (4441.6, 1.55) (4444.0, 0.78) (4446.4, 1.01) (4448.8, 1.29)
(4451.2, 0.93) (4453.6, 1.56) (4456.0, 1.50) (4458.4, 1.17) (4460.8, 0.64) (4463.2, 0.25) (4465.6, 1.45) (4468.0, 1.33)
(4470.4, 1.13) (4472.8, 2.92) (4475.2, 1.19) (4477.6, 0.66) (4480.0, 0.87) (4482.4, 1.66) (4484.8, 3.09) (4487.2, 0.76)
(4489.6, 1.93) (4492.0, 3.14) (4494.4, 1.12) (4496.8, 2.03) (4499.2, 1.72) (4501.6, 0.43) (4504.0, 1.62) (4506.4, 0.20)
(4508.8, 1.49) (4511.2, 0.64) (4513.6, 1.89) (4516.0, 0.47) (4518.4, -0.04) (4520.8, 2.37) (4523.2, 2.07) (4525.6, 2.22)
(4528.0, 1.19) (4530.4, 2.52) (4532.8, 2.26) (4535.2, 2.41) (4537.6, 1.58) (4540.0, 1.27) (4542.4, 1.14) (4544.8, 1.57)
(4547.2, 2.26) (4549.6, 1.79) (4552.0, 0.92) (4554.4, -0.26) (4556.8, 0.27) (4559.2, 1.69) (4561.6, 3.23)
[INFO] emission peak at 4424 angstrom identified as [O II] 3727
